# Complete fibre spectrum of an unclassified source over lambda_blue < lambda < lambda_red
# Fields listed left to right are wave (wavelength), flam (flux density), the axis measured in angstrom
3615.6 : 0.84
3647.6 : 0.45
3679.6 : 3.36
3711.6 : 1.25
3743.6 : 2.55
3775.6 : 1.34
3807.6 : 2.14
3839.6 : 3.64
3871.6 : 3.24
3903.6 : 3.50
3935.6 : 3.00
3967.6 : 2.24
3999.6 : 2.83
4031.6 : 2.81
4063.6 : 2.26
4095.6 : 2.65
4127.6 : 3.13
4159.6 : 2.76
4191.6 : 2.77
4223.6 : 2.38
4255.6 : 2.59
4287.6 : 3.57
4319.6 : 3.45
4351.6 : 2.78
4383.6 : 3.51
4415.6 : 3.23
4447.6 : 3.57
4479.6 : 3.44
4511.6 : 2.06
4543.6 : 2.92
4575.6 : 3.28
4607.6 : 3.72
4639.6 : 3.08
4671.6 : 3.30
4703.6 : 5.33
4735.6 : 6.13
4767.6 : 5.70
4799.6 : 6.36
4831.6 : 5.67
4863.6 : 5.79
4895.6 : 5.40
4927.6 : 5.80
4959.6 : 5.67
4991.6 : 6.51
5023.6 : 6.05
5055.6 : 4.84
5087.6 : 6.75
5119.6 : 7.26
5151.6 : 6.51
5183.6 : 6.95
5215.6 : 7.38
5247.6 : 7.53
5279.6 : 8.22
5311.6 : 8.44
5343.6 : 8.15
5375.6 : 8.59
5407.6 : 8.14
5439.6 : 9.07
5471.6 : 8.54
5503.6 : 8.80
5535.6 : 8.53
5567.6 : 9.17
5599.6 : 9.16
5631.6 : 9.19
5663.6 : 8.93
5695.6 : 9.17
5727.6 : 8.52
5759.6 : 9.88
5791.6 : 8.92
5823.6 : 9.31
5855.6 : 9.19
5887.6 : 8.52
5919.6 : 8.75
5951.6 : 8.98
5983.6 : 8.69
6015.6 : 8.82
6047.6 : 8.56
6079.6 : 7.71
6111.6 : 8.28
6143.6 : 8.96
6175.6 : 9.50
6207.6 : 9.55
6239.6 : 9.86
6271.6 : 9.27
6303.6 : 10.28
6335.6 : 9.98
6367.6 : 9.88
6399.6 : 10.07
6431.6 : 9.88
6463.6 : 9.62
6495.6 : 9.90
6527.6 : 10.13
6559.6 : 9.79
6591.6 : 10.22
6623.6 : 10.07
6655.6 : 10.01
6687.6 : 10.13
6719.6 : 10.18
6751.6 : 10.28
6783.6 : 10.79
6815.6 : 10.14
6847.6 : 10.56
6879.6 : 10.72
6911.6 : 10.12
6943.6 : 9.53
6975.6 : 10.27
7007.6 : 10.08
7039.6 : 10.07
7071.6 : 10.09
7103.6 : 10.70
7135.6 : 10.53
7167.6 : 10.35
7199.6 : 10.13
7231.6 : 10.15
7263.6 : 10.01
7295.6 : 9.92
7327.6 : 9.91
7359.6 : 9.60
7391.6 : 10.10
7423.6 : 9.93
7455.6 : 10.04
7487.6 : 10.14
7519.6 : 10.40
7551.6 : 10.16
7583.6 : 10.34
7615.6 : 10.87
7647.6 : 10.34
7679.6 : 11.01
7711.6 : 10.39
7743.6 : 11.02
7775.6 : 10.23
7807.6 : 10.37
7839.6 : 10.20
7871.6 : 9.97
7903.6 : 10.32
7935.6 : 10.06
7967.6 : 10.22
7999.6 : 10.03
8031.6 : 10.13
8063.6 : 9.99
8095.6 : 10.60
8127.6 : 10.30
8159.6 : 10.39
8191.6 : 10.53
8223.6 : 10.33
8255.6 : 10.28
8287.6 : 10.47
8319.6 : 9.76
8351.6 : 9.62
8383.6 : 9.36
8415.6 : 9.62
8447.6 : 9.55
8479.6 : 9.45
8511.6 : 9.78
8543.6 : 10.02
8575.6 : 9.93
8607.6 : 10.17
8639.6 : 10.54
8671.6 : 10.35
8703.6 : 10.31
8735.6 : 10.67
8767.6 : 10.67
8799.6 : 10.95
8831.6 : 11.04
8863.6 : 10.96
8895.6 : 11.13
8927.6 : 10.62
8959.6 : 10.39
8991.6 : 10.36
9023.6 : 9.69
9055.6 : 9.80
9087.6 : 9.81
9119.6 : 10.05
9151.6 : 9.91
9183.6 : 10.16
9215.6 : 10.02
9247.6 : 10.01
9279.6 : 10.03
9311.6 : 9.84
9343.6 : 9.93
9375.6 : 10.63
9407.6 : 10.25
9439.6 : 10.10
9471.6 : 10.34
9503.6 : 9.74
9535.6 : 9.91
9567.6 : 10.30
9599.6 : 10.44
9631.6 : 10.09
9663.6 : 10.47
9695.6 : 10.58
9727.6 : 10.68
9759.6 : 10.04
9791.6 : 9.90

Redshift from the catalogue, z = 0.176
